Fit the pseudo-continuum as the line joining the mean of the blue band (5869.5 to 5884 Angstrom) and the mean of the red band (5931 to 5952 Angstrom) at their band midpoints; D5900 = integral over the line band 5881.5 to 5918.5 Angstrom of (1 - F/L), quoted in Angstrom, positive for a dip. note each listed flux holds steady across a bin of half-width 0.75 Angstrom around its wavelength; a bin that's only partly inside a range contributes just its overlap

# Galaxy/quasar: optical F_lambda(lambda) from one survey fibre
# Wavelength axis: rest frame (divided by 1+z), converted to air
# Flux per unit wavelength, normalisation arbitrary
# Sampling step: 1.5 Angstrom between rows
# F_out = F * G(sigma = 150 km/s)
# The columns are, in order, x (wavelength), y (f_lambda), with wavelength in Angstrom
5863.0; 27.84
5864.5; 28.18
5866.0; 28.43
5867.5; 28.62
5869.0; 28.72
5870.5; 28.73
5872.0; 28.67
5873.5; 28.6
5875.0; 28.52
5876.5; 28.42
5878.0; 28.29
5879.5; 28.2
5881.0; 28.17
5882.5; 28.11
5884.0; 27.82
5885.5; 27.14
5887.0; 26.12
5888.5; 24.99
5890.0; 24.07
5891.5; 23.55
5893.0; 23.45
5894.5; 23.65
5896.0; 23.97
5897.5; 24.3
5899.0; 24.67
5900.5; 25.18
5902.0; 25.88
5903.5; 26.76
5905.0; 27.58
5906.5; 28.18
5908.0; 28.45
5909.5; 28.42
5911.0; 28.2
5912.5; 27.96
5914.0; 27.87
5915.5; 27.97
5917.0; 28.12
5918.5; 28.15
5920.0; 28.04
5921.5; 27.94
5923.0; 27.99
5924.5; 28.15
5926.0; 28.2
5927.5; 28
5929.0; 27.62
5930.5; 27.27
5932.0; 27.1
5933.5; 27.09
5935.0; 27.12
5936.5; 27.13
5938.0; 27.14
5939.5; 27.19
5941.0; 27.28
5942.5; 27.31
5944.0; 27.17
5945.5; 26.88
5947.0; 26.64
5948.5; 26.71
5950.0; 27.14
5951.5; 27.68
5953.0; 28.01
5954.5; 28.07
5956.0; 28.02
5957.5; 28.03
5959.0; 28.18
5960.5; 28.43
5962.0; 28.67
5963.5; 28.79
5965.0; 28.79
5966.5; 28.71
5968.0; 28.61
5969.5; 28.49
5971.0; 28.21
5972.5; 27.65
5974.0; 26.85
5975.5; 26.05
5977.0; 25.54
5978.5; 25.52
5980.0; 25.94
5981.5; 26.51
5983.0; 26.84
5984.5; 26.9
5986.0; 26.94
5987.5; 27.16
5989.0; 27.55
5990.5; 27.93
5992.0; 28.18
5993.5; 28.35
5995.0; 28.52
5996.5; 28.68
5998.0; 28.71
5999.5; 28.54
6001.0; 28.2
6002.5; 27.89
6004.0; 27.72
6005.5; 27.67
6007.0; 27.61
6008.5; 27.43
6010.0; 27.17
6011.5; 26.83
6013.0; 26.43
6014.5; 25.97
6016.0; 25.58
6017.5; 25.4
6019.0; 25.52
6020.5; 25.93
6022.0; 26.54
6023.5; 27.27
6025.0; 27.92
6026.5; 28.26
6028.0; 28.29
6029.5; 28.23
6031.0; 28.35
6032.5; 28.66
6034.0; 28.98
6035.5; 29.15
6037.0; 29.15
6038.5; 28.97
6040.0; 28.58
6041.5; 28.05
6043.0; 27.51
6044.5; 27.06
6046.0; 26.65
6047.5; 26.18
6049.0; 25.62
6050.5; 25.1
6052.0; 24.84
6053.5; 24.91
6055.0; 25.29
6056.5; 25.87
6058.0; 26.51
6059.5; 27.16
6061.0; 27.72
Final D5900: 2.0 Angstrom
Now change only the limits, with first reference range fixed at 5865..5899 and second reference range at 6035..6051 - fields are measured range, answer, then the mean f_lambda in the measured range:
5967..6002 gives -0.3 Angstrom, 27.5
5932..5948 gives 0.0 Angstrom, 27.1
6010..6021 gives 0.5 Angstrom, 26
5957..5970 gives -0.7 Angstrom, 28.5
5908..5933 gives -0.9 Angstrom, 27.9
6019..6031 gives 0.0 Angstrom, 27.4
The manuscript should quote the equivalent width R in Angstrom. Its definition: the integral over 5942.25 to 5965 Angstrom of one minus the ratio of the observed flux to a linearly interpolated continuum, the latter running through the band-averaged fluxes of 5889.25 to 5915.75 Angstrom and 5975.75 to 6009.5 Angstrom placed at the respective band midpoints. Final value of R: -0.8 Angstrom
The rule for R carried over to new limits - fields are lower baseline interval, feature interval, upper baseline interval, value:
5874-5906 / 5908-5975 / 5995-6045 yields -2.60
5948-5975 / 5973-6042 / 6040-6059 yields -0.89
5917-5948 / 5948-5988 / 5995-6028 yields -0.18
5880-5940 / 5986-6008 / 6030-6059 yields -0.78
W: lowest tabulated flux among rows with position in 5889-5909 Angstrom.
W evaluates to 23.45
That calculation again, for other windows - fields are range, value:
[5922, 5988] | 25.52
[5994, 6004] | 27.72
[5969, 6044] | 25.4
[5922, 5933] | 27.1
